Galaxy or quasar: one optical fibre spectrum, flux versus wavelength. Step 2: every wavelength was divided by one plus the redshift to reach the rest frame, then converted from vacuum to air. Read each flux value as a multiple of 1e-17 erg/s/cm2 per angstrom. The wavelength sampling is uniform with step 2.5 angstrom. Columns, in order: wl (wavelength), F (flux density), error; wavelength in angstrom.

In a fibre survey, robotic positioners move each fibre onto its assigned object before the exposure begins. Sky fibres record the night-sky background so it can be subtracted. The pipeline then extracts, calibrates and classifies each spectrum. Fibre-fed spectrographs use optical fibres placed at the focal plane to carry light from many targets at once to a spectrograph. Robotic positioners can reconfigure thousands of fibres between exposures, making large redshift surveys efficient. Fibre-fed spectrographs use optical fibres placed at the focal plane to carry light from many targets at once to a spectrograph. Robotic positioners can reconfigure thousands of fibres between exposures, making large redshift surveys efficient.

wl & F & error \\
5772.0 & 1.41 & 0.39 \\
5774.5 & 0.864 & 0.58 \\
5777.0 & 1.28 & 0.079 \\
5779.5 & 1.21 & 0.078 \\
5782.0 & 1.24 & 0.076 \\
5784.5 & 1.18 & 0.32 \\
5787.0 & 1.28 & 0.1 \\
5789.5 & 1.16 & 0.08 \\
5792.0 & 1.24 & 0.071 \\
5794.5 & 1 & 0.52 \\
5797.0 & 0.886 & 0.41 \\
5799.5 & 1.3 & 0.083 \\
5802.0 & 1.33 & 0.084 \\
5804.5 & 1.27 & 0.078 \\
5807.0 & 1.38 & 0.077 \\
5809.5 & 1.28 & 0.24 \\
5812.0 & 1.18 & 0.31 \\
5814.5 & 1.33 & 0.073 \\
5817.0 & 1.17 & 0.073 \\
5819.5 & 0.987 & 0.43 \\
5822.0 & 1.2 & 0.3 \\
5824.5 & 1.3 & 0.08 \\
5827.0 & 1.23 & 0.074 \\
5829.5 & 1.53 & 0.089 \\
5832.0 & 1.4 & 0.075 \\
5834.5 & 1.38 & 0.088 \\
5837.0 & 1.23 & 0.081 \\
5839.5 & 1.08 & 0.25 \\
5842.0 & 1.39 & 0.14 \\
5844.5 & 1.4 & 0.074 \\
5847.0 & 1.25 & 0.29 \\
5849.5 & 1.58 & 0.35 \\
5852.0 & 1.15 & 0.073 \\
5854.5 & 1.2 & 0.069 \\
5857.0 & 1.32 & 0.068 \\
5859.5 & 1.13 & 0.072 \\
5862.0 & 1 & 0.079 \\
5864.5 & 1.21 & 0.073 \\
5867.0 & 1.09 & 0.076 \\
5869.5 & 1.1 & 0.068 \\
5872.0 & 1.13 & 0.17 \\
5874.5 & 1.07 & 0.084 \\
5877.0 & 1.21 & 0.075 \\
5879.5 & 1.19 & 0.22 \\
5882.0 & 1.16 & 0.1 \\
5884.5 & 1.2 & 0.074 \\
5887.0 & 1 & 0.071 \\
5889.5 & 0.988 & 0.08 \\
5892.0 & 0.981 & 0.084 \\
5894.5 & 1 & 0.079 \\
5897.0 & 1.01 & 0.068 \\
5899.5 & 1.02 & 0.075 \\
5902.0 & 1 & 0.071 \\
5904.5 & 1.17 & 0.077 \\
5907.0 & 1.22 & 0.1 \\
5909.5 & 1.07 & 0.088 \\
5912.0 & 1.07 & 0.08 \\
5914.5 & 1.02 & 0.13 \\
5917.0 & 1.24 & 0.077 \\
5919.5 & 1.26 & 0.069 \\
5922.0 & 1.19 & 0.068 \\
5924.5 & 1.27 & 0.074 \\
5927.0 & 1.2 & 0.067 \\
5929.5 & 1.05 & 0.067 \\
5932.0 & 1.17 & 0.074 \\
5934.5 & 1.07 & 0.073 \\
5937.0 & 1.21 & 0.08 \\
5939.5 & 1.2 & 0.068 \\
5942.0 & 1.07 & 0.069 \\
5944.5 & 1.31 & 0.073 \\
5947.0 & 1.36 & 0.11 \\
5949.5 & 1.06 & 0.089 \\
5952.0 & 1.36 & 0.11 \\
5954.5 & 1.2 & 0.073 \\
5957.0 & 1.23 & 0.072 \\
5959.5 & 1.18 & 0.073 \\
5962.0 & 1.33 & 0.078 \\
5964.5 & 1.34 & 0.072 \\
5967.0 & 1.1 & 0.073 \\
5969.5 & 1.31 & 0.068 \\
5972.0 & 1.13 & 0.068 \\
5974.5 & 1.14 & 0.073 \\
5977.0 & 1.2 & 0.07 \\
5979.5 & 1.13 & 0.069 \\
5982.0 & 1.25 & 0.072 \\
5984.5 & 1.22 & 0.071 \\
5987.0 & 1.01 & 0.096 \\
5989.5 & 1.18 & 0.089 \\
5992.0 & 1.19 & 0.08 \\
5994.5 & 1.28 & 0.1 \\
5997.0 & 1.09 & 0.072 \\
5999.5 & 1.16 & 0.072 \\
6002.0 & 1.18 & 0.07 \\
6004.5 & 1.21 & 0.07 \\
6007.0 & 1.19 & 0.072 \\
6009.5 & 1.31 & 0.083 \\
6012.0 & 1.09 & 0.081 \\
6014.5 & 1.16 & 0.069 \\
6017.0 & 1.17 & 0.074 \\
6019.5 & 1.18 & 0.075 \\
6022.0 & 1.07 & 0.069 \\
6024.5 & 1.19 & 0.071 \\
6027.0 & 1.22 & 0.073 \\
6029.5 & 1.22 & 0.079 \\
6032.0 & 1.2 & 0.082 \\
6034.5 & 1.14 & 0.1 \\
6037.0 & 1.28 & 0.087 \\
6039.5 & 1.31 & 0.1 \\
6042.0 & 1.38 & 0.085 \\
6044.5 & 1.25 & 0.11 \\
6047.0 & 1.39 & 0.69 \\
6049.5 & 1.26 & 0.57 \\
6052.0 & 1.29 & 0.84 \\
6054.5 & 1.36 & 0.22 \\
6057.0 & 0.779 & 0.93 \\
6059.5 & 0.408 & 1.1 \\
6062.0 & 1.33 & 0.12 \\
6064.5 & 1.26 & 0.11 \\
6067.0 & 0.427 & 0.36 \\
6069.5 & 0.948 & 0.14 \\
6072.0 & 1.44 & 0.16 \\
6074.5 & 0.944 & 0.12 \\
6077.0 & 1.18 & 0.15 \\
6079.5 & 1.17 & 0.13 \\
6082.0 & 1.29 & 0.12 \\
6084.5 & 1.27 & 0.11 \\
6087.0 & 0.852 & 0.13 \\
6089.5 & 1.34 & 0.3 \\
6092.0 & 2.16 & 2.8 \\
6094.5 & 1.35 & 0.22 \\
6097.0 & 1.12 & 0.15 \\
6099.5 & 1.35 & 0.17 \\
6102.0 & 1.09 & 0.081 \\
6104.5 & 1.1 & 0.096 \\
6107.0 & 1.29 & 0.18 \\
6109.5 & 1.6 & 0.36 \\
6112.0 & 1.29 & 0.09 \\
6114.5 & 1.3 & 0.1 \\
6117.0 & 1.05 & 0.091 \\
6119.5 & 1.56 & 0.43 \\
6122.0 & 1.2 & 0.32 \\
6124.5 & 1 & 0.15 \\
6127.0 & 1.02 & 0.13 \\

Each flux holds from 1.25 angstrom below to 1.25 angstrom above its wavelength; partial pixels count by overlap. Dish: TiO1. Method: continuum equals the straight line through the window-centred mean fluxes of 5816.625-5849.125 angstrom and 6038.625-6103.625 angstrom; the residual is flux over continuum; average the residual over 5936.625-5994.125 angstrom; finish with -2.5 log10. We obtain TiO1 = 0.02 mag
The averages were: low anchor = 1.28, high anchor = 1.19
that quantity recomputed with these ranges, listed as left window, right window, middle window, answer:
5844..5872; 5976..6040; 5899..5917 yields 0.10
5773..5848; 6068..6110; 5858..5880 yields 0.10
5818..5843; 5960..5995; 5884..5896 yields 0.21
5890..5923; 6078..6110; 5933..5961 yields -0.06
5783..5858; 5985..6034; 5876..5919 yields 0.12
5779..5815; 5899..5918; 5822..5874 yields -0.08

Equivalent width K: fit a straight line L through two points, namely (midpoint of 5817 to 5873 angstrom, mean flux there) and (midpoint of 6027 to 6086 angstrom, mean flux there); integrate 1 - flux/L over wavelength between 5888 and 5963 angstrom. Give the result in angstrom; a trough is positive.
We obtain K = 3.5 angstrom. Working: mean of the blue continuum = 1.24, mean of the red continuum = 1.15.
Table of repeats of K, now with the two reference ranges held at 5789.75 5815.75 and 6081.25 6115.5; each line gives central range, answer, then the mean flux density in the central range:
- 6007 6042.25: 2.39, 1.2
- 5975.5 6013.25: 2.99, 1.18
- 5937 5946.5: 0.41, 1.21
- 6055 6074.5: 5.17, 0.958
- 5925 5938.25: 1.18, 1.15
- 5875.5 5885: 0.43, 1.19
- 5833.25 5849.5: -1.07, 1.31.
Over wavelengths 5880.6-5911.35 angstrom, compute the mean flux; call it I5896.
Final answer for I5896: 1.07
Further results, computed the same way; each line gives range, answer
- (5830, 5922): 1.17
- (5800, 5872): 1.25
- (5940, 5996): 1.21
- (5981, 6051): 1.21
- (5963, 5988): 1.19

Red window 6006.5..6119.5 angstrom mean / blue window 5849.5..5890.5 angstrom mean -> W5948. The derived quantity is 1.0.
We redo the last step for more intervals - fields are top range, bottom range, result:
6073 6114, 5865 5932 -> 1.15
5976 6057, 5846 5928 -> 1.05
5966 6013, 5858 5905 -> 1.08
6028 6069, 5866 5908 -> 1.05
